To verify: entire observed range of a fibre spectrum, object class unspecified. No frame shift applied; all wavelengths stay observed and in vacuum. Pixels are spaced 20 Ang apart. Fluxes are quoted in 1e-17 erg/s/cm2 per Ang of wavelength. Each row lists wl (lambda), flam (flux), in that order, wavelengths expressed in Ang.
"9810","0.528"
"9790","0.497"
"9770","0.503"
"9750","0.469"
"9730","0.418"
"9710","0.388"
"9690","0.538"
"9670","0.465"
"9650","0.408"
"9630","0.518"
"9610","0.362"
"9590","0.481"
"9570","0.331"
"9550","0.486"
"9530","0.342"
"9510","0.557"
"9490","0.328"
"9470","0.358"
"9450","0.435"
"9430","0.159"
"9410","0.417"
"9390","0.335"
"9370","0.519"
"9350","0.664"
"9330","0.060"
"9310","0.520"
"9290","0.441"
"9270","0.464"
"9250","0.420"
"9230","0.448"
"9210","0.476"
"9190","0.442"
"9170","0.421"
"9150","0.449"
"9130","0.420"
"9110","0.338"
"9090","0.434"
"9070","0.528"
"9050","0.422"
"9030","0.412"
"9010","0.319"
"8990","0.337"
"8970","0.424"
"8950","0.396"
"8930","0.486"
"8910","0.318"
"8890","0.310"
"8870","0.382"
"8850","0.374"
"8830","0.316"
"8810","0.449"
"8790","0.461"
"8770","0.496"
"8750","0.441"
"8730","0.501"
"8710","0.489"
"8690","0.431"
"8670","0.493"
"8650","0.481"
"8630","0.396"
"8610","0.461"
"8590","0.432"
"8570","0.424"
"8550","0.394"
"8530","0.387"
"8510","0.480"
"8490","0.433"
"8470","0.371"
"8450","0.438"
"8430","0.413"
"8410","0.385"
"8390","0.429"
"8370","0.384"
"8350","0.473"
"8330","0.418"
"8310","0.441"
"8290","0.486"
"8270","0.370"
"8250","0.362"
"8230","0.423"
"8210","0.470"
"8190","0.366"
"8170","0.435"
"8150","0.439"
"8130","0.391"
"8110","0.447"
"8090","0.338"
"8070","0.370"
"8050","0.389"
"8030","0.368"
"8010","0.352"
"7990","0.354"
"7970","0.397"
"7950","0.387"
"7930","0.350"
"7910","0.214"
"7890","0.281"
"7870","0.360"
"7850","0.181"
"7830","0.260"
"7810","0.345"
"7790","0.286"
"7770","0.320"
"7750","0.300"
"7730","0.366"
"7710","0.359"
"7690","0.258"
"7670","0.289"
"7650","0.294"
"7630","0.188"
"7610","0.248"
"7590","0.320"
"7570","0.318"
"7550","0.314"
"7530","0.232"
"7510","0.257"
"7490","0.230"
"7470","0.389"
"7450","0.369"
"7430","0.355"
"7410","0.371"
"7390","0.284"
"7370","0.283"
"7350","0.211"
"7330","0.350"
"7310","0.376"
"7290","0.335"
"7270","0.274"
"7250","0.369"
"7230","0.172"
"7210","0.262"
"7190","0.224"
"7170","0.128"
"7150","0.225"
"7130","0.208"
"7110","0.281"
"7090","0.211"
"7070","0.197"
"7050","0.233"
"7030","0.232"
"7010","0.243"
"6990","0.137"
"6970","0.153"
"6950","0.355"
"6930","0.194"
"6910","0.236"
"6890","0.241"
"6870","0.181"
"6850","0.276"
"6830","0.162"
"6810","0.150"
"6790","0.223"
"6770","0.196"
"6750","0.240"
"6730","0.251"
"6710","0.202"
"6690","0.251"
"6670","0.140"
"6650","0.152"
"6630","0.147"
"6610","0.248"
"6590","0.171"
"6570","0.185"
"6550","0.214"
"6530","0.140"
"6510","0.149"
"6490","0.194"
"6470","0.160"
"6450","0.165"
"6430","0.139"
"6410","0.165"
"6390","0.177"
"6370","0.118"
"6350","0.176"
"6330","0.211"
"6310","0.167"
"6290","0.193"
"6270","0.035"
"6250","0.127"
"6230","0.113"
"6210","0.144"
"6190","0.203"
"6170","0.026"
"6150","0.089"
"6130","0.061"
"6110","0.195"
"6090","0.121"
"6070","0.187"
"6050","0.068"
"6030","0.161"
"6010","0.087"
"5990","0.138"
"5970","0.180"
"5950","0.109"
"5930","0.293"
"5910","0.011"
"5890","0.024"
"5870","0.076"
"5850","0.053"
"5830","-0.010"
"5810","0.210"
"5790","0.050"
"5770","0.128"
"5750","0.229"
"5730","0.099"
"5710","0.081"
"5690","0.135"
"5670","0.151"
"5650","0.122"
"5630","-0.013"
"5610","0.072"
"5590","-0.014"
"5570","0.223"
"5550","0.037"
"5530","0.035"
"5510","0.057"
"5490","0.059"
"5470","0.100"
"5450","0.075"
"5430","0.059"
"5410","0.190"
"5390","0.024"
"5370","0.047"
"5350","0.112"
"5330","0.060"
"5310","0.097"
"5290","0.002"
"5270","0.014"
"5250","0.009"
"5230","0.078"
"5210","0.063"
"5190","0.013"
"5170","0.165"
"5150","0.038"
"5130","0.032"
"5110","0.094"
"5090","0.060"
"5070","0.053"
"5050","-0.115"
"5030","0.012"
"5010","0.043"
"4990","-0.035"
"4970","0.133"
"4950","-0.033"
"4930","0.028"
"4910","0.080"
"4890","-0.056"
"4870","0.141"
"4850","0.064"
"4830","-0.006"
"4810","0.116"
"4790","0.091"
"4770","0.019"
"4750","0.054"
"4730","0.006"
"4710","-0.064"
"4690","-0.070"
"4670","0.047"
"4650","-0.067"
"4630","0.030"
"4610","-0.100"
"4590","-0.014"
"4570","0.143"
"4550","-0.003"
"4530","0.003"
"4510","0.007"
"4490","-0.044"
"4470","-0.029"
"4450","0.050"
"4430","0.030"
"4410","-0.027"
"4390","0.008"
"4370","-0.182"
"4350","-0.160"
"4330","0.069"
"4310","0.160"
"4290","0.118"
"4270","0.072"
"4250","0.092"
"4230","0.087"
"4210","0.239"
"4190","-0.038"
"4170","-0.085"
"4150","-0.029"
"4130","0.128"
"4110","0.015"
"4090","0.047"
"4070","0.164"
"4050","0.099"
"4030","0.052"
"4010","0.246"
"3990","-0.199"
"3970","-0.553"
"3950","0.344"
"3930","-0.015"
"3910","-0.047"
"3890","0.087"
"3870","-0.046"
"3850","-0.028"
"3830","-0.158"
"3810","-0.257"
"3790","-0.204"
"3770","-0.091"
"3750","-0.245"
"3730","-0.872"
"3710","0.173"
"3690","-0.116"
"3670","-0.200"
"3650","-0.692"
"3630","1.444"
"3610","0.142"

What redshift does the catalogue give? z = 0.82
